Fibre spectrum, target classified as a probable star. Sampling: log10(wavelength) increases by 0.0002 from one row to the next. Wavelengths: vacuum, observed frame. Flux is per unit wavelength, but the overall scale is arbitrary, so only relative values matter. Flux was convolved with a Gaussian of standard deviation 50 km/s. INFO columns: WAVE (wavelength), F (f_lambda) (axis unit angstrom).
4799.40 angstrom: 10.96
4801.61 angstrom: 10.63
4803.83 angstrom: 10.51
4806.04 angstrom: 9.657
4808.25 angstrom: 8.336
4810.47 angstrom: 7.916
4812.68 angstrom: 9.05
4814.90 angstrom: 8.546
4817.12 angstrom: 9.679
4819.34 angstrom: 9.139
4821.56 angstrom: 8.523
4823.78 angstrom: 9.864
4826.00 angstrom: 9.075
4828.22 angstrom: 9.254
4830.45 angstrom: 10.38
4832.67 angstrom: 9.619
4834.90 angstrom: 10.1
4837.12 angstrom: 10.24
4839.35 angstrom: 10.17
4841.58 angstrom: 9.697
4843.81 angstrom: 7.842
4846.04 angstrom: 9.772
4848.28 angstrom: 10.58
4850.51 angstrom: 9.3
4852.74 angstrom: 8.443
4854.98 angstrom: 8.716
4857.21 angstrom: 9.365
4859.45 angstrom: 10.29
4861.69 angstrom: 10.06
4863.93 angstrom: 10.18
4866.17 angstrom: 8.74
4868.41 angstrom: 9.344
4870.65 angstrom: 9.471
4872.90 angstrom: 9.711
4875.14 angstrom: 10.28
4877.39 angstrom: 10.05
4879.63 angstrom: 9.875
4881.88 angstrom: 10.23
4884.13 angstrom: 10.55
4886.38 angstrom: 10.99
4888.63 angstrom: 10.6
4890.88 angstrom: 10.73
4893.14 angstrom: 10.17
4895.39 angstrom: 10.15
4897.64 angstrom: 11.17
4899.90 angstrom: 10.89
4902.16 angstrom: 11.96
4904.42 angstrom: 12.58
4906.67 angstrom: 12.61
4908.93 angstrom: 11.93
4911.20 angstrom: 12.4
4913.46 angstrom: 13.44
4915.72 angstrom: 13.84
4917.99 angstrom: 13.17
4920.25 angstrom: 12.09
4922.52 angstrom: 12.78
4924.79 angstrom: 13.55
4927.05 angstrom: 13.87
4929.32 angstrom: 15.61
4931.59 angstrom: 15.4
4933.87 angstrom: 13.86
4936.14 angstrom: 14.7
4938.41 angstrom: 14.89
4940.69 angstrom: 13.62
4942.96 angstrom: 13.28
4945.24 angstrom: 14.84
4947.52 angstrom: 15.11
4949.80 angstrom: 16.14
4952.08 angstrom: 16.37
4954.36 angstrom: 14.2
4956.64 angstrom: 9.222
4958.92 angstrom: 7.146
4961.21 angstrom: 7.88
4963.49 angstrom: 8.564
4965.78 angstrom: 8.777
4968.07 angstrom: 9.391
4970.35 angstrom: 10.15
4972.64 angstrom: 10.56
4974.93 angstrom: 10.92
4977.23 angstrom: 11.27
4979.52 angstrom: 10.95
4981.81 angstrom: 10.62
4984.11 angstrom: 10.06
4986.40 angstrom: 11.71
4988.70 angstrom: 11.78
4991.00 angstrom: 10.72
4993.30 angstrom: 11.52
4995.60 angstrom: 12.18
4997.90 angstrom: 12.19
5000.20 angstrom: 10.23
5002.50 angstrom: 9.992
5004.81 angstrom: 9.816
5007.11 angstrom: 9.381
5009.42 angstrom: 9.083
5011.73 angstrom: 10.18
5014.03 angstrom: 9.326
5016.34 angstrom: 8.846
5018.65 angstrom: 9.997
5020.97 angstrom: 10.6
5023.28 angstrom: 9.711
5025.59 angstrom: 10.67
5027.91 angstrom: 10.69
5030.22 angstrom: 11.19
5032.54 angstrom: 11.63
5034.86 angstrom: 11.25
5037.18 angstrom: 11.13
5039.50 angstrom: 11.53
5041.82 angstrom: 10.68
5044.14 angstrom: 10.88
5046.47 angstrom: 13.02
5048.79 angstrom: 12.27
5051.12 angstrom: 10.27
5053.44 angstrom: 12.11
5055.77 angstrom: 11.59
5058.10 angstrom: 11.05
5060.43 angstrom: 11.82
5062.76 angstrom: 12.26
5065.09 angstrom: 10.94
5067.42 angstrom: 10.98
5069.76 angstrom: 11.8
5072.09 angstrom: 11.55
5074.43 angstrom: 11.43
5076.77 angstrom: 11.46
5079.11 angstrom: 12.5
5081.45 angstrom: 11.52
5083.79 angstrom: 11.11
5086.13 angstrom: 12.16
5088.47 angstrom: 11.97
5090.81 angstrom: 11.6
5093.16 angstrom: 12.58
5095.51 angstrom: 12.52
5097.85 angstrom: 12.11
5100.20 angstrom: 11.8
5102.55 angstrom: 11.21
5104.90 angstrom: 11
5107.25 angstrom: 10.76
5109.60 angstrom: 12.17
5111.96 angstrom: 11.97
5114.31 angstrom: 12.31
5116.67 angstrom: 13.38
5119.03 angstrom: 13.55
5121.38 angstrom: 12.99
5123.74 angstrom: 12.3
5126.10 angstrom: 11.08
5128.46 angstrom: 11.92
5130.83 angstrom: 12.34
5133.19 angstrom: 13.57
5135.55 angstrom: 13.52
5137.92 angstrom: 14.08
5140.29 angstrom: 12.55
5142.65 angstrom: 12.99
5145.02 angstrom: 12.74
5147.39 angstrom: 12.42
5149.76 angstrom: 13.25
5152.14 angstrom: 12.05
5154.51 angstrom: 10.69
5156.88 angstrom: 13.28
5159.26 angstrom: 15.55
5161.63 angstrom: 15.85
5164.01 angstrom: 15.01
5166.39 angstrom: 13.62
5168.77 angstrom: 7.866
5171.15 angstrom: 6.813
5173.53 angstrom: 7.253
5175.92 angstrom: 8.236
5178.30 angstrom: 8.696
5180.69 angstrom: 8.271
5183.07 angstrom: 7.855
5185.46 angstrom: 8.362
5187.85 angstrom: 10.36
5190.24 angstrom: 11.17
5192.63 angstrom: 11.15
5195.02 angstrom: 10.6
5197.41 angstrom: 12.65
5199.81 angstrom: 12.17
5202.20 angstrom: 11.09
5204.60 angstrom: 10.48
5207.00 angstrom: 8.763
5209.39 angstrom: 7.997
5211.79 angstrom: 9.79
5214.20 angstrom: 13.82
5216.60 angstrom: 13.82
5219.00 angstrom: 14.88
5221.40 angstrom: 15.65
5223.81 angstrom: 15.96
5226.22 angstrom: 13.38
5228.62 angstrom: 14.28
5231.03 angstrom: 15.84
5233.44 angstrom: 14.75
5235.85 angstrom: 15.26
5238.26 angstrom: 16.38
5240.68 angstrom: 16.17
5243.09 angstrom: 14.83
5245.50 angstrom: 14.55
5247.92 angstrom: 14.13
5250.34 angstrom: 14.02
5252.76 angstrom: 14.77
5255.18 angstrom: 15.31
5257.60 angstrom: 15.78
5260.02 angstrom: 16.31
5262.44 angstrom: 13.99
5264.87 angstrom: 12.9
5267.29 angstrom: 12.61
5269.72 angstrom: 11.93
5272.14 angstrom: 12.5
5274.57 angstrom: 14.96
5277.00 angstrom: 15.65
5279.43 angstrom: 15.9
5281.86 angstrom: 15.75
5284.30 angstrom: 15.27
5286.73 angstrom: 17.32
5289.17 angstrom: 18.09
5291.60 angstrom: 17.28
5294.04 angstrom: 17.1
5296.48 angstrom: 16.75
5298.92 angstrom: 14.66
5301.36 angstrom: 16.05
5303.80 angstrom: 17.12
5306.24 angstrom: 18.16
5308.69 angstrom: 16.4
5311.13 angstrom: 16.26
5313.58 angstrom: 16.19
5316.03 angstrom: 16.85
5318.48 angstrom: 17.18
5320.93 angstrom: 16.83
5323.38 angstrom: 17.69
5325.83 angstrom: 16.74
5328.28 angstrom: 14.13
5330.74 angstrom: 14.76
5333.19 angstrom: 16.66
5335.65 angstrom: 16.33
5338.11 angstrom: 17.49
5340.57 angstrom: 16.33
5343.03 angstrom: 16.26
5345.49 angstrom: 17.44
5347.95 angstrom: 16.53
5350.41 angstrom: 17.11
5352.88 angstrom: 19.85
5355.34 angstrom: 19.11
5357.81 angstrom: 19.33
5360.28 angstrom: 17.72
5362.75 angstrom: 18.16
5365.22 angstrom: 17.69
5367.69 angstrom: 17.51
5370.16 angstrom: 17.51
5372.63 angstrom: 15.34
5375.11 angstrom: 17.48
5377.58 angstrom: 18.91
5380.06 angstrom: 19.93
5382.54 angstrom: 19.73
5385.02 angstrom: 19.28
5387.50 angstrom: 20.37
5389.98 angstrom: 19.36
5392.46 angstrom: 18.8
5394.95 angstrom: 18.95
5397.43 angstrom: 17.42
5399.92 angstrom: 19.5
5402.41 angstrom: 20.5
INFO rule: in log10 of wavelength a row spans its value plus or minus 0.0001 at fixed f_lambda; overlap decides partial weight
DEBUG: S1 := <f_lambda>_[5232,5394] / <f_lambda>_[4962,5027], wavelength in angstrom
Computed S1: 1.60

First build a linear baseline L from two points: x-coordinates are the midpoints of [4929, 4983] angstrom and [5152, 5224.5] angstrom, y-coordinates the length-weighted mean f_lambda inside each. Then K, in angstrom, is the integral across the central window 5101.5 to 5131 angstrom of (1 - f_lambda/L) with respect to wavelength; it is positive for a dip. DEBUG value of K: -1.4 angstrom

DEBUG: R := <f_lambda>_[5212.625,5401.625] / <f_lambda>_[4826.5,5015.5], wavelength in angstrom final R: 1.48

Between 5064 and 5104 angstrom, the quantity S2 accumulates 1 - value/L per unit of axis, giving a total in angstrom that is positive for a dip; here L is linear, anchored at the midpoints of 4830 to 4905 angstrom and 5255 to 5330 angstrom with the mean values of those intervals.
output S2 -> 3.9 angstrom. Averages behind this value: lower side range 10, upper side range 15.8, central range 11.7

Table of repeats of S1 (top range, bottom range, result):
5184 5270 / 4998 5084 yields 1.21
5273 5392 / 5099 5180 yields 1.43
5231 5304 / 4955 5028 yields 1.50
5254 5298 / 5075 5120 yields 1.28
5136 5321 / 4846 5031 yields 1.21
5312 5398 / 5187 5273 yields 1.32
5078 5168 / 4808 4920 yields 1.23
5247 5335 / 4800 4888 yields 1.63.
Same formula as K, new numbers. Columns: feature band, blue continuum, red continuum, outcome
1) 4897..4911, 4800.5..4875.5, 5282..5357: -1.9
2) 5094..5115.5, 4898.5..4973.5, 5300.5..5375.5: 4.0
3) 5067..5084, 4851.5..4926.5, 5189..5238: 0.6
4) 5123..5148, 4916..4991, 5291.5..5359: 3.1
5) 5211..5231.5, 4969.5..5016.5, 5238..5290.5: 0.1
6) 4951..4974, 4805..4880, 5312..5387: 2.3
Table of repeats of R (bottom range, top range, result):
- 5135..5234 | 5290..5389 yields 1.46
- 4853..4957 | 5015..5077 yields 0.93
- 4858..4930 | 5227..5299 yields 1.34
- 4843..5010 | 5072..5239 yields 1.07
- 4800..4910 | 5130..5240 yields 1.22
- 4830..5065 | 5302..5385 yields 1.55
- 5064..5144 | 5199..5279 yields 1.14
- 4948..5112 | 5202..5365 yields 1.39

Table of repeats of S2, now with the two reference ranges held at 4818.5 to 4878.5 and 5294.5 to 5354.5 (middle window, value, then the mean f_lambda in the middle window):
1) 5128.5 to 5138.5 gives 0.5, 13.2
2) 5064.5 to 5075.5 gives 1.3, 11.4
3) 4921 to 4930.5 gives -2.8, 13.9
